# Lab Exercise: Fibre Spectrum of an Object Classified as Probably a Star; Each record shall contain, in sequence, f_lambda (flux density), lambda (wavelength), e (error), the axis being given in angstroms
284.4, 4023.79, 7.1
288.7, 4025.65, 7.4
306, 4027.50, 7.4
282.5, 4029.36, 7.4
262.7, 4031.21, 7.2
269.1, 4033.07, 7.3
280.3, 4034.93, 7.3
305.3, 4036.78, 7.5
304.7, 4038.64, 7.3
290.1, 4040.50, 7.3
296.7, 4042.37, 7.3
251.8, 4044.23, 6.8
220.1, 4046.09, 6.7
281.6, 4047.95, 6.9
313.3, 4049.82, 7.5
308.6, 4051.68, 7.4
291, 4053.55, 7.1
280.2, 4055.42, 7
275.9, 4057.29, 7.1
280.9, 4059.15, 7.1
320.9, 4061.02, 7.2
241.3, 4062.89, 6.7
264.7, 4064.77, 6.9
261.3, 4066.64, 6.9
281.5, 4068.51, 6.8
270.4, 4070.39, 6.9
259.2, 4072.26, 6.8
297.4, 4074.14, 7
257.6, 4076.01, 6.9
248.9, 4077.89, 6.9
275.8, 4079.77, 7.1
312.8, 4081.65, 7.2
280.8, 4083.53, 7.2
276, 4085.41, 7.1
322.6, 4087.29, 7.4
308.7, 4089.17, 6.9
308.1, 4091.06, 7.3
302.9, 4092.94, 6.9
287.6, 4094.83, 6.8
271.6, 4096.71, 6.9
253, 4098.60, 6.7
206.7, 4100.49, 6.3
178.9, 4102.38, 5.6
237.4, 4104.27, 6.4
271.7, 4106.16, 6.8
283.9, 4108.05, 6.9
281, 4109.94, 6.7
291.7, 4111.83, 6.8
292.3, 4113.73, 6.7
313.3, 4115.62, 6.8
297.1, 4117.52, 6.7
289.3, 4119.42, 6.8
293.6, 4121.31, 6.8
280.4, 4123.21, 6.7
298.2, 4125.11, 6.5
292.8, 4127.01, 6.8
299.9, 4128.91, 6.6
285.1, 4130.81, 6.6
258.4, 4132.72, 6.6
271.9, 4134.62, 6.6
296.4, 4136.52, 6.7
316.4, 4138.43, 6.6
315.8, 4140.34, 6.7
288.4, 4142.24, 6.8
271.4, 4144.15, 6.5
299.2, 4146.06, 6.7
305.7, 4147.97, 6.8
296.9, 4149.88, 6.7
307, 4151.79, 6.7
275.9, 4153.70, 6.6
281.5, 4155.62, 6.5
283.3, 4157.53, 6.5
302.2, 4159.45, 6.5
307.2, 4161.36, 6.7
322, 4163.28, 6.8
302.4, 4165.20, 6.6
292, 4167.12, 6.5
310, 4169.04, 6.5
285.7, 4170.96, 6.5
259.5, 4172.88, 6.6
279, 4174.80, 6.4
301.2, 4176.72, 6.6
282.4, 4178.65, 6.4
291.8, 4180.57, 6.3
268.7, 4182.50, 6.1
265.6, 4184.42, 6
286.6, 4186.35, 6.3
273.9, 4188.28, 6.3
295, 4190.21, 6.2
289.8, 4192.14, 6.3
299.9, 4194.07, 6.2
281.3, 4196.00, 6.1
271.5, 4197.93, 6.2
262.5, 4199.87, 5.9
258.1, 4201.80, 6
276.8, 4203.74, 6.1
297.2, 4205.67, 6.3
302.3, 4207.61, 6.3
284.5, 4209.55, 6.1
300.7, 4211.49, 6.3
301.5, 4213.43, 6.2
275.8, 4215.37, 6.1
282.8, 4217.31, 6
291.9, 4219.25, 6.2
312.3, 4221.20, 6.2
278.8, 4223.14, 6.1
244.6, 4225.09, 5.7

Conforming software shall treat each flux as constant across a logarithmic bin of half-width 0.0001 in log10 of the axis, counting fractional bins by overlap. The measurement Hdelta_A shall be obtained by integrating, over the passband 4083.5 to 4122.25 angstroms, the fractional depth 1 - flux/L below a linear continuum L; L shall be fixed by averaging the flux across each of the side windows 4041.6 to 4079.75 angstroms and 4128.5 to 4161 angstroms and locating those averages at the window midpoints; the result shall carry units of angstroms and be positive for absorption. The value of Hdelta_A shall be 0.7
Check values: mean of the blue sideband 275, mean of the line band 278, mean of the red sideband 292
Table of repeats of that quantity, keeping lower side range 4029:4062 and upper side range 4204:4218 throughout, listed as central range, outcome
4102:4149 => 0.3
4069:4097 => 0.0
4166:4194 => 0.5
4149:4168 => -0.5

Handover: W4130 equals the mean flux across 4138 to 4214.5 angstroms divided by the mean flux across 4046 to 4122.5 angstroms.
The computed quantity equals 1.0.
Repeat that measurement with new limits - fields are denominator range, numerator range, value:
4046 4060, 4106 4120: 1.02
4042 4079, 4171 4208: 1.02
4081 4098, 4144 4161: 0.99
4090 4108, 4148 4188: 1.12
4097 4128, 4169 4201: 1.03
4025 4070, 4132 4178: 1.04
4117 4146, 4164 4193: 0.98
